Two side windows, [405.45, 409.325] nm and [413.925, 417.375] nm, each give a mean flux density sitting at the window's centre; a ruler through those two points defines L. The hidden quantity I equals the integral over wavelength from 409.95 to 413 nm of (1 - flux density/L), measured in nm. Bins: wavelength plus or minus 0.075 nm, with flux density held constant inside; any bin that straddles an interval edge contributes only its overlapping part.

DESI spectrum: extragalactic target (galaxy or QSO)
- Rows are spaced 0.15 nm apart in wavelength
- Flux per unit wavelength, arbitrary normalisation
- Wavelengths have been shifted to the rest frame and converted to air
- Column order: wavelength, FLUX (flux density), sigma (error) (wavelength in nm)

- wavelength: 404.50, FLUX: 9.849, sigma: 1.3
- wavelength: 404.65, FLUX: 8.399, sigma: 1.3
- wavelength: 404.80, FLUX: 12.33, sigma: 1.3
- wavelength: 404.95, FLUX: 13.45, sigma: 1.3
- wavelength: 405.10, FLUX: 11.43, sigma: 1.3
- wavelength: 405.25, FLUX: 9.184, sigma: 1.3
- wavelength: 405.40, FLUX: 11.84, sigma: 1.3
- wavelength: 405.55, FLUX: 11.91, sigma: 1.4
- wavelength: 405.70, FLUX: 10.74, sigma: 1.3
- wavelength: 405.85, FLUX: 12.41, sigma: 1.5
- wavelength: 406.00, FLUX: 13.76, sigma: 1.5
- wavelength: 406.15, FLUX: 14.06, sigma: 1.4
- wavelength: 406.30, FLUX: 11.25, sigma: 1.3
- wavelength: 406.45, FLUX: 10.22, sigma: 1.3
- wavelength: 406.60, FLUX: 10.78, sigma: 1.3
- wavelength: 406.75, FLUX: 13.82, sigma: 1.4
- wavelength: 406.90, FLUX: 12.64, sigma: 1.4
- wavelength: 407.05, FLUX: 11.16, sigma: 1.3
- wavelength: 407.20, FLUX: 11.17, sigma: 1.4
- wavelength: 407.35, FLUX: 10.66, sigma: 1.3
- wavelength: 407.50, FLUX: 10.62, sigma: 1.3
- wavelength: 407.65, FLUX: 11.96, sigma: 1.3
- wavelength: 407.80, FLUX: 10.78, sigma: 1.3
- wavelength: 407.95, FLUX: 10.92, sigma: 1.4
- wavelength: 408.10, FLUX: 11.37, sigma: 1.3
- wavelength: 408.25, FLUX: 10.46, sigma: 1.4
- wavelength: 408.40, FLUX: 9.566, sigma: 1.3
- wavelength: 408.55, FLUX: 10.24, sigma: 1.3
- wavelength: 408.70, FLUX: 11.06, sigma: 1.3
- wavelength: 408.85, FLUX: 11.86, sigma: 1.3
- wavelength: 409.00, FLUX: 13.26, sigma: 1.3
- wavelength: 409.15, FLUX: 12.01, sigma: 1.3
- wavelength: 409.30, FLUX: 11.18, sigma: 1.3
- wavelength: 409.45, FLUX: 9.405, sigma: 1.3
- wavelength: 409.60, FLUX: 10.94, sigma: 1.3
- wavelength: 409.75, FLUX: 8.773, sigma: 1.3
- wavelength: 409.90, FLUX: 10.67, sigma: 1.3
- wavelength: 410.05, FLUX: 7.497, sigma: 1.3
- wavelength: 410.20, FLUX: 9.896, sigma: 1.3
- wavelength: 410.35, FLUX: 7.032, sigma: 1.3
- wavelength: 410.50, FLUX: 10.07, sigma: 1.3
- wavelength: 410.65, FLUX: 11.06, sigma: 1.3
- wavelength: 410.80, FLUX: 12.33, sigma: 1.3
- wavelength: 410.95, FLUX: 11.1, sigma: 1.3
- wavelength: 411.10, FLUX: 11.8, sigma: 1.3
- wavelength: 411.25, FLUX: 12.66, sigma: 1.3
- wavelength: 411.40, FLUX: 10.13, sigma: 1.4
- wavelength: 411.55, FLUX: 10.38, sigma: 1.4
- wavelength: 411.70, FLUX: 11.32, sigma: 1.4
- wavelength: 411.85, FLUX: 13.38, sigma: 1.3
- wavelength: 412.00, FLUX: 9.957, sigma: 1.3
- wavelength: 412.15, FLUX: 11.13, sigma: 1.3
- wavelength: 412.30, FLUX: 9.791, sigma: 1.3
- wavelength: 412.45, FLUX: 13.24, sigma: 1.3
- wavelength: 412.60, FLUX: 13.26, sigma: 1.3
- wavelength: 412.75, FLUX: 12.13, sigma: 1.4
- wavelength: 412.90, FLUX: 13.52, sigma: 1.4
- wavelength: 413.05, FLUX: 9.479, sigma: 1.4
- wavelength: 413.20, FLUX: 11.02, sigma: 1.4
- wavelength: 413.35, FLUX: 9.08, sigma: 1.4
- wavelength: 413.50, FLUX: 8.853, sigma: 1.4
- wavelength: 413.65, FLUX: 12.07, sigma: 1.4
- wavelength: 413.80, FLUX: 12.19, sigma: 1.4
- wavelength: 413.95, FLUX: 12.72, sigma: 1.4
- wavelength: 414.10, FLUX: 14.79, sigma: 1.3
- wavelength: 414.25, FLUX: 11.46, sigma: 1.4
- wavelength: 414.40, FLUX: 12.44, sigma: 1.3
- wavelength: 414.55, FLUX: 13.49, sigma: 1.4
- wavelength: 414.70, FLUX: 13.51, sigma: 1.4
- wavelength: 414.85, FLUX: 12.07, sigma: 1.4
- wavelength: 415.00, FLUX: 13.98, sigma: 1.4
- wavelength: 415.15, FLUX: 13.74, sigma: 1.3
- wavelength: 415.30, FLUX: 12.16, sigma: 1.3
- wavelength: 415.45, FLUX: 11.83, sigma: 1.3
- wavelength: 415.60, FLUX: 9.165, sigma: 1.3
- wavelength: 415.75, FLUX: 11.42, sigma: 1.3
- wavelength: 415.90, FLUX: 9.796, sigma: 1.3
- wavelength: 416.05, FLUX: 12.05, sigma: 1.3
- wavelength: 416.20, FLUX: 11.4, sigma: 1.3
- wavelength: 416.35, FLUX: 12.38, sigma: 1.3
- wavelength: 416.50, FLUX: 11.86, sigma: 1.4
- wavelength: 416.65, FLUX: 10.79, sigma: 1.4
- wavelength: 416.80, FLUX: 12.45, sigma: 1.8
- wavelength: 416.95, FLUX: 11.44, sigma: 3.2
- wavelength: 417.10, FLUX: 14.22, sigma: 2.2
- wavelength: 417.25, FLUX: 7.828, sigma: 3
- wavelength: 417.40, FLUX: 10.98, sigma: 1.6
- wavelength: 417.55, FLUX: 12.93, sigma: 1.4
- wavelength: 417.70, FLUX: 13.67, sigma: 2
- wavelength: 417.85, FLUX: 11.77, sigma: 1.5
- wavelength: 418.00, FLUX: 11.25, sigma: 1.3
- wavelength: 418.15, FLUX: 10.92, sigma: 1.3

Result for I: 0.185 nm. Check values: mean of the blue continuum 11.5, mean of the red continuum 12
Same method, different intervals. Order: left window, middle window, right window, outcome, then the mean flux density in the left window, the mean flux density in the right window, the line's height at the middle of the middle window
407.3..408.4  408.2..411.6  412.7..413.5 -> 0.08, 10.9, 10.8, 10.9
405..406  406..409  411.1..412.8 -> 0.03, 11.5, 11.6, 11.5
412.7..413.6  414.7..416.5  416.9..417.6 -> -0.12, 10.7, 11.4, 11.1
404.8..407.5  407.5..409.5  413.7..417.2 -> 0.13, 11.8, 12.2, 11.9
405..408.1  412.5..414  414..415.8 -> 0.11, 11.6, 12.5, 12.3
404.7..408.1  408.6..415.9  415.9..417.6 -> 0.15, 11.7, 11.6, 11.6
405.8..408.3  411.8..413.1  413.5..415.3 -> 0.07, 11.7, 12.7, 12.5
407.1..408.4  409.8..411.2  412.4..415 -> 0.16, 10.9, 12.1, 11.5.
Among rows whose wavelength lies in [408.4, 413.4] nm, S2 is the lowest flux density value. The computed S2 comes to 7.032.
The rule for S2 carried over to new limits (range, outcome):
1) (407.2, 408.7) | 9.566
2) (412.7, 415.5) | 8.853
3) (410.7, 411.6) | 10.13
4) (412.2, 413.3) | 9.479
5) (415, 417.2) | 9.165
